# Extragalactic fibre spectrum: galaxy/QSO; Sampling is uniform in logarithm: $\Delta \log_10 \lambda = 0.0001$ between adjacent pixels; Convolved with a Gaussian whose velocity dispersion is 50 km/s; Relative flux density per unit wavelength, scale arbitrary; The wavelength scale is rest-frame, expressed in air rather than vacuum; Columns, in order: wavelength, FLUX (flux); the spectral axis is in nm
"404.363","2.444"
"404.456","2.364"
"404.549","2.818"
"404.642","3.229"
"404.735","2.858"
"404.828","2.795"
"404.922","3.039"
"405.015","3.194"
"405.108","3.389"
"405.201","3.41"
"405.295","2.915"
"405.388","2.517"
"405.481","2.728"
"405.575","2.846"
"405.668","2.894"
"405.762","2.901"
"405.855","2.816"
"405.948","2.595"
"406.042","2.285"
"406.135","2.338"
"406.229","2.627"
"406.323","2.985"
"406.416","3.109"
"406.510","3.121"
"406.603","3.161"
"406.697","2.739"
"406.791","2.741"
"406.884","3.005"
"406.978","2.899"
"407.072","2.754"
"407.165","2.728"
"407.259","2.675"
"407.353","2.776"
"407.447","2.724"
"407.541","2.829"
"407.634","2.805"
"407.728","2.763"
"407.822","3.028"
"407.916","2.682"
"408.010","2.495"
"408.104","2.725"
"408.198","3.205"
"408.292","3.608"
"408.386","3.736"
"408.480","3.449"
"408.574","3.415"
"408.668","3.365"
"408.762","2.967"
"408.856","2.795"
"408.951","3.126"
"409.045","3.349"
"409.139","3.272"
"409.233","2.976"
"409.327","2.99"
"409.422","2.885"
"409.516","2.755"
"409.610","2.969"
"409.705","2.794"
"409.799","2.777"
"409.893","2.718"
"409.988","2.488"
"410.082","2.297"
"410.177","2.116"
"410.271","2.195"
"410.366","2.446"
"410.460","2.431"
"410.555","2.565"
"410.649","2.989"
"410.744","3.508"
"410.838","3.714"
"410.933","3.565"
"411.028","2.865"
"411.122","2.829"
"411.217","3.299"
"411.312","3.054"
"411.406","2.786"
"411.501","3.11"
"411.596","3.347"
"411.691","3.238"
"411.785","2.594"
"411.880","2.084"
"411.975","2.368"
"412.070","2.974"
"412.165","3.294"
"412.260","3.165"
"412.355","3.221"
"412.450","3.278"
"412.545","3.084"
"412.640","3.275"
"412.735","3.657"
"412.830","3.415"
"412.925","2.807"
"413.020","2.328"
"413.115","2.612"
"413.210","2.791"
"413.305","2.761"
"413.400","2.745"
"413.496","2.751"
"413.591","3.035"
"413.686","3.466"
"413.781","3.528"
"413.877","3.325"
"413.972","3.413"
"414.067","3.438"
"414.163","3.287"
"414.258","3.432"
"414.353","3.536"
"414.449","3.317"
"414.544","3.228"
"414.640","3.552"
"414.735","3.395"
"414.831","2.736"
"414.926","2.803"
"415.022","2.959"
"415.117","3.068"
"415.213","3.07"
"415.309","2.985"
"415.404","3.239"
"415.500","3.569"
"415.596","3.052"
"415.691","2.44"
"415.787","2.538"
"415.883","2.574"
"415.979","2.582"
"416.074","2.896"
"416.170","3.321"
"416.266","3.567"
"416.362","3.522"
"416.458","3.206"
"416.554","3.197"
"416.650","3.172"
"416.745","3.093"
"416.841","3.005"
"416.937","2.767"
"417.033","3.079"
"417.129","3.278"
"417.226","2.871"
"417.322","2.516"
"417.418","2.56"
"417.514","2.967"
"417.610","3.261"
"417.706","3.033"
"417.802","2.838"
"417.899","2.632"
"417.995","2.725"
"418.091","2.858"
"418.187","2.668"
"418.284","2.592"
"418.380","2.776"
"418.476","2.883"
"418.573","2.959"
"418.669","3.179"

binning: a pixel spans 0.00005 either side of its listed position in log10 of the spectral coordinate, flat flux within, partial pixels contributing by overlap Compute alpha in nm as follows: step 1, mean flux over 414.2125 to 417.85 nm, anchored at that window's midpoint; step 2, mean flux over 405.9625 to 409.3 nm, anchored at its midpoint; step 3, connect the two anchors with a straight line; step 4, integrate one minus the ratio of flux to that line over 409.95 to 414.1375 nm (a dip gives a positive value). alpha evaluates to 0.06 nm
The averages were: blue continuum 2.95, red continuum 3.06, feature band 2.96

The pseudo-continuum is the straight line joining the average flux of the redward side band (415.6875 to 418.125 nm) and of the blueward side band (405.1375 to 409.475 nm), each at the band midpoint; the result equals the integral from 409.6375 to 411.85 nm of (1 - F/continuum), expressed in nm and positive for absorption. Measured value 0.065 nm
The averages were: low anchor 2.93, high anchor 2.95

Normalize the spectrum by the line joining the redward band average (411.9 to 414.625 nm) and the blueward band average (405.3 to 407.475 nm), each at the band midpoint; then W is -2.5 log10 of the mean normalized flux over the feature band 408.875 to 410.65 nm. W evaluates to 0.08 mag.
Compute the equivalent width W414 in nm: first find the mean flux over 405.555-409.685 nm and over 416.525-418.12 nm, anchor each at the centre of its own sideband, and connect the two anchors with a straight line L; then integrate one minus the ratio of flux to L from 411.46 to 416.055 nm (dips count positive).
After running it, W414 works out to -0.19 nm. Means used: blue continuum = 2.93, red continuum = 2.93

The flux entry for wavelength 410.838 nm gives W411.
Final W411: 3.714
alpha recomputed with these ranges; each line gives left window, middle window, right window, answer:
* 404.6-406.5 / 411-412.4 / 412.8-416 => 0.02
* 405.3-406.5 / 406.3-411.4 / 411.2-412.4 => -0.15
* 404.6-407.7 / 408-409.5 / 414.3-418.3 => -0.13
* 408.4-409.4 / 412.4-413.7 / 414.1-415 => 0.10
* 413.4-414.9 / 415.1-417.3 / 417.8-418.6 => -0.02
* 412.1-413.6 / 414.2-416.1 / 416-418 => -0.02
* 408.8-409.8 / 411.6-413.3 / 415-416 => 0.00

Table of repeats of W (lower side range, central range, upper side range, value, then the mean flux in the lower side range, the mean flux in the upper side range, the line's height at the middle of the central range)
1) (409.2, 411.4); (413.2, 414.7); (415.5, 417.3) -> -0.103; 2.83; 3.02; 2.94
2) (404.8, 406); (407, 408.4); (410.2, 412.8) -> 0.025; 2.92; 2.99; 2.95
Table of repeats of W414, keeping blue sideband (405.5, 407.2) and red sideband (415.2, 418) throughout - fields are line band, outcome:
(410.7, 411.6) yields -0.10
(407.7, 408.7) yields -0.10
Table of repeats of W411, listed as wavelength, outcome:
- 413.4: 2.745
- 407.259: 2.675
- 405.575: 2.846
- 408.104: 2.725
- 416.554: 3.197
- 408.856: 2.795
